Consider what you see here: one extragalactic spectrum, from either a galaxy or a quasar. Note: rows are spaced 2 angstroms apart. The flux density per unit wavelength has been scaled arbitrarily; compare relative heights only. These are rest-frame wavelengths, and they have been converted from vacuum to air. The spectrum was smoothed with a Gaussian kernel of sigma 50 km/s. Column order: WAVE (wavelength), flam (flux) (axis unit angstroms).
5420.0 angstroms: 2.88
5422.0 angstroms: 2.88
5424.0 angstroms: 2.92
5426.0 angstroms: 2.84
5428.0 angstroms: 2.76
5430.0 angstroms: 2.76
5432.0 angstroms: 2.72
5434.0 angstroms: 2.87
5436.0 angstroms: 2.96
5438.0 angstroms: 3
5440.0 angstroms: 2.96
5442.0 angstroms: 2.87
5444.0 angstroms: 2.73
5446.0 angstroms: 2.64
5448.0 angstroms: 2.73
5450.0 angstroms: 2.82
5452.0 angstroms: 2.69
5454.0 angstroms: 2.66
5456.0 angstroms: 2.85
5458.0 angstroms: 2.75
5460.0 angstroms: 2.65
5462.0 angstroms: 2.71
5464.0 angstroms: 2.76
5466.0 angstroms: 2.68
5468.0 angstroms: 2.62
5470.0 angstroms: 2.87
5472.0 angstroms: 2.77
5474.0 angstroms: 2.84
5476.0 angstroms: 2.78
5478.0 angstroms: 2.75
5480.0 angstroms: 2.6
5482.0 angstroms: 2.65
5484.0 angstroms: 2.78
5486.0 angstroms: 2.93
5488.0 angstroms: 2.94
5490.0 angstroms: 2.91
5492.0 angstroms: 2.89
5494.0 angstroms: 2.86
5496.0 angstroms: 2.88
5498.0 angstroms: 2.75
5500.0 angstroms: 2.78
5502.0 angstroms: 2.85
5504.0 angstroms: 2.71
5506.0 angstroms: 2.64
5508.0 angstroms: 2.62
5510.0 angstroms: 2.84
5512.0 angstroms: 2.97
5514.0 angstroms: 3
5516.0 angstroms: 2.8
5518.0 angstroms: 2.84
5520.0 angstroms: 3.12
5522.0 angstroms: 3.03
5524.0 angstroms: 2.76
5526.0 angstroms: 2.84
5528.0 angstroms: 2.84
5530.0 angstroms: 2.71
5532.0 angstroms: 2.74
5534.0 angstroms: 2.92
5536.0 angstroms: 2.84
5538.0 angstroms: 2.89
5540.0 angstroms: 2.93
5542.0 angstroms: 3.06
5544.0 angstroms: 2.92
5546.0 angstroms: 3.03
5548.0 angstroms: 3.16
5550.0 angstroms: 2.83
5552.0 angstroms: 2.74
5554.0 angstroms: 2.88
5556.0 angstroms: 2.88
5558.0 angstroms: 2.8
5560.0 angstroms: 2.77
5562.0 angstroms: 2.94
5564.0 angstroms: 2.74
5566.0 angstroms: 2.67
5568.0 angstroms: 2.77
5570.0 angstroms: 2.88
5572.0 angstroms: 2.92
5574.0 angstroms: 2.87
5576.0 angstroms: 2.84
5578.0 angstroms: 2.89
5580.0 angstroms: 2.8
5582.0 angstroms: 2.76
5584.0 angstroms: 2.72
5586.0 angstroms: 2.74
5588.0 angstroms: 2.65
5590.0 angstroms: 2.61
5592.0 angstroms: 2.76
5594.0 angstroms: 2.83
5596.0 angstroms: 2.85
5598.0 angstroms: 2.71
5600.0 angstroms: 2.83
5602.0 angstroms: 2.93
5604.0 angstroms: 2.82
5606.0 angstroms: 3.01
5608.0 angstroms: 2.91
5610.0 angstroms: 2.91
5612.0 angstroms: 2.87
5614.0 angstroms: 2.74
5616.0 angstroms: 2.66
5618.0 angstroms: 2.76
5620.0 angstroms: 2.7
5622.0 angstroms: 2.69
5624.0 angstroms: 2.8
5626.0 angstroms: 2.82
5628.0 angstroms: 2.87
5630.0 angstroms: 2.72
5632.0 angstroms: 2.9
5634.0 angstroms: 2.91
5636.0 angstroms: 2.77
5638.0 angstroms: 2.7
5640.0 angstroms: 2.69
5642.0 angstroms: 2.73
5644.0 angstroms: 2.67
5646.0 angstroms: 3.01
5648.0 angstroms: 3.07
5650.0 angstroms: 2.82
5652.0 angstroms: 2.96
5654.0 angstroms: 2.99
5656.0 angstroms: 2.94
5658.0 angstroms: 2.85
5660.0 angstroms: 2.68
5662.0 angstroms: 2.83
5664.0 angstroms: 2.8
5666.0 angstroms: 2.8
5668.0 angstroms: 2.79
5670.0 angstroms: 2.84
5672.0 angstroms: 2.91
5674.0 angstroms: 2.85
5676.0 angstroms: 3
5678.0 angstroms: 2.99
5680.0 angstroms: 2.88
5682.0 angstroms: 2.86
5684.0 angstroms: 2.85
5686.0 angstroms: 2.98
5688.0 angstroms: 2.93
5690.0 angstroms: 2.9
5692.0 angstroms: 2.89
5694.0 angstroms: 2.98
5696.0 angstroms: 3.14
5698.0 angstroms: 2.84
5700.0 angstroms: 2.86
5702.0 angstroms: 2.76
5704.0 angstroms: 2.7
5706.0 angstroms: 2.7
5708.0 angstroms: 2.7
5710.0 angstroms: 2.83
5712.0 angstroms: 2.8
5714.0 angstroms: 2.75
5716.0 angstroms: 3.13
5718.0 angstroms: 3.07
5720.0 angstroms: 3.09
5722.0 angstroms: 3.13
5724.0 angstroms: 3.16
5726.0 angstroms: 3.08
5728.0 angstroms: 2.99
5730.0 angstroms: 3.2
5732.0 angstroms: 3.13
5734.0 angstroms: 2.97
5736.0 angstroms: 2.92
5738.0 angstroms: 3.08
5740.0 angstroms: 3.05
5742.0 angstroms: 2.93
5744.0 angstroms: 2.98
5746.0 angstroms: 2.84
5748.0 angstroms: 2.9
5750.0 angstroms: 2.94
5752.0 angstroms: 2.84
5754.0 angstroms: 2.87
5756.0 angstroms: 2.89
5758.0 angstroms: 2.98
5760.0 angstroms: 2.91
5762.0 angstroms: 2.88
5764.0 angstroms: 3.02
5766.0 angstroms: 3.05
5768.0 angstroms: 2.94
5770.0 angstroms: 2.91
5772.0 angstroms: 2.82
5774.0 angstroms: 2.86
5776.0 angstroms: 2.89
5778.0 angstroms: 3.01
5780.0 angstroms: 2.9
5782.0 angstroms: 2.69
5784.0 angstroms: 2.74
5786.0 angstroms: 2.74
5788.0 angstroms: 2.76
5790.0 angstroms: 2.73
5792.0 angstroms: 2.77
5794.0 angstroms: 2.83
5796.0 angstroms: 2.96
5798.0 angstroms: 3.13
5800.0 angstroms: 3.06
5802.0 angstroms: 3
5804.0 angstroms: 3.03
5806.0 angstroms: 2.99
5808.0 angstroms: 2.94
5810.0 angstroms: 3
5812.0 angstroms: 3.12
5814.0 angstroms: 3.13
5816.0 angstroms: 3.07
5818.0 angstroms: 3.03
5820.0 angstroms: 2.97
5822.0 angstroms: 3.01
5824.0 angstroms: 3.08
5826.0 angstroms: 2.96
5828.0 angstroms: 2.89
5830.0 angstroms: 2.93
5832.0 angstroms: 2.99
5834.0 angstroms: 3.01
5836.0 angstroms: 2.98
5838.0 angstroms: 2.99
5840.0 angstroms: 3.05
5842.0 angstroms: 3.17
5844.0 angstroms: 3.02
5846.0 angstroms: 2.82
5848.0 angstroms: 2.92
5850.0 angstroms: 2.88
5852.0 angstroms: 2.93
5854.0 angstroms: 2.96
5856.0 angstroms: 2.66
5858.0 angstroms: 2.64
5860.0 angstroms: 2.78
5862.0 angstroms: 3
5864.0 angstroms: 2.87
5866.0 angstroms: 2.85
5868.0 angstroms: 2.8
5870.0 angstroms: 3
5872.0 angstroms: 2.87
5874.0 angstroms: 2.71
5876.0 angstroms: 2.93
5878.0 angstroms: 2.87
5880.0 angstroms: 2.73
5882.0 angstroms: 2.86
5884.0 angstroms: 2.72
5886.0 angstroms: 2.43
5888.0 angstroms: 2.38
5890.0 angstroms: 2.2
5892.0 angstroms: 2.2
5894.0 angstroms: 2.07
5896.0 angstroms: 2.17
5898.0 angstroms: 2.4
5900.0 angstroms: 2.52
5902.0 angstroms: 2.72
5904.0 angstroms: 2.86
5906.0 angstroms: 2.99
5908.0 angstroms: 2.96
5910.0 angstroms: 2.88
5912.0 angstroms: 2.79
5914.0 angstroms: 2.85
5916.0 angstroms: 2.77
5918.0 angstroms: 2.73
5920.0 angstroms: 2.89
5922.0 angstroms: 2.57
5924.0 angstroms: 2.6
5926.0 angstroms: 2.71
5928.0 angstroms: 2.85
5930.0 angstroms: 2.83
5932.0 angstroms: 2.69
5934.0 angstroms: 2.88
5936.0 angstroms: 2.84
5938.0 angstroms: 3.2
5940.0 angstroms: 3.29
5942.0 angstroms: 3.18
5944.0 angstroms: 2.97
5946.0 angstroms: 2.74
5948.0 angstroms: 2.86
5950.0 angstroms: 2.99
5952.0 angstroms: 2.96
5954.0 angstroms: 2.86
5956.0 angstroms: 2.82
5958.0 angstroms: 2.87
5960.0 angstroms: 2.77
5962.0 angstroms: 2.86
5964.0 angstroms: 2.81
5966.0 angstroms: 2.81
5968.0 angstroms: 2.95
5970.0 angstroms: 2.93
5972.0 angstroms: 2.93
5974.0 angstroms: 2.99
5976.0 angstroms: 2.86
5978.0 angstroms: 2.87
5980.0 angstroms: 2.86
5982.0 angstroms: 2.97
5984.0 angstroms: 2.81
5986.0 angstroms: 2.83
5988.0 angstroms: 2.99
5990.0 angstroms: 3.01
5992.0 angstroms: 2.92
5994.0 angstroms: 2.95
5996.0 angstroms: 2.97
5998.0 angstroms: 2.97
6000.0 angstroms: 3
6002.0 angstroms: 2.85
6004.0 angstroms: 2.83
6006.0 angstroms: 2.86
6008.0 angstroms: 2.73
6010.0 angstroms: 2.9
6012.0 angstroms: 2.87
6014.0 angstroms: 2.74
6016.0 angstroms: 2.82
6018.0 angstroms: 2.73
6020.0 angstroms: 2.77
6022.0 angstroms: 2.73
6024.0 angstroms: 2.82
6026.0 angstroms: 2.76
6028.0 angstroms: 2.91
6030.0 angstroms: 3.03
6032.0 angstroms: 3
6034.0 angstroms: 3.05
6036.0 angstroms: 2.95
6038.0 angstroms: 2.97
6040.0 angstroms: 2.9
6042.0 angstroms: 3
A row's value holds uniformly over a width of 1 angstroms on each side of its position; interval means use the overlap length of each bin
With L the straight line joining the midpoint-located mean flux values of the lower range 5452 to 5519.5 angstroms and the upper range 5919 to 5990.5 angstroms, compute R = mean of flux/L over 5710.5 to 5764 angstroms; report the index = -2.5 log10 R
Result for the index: -0.05 mag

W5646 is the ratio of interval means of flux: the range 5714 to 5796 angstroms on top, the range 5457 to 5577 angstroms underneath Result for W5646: 1.0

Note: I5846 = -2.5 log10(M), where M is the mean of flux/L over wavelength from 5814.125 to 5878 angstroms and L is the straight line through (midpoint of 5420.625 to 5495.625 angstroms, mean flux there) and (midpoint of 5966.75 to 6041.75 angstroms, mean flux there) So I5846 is -0.024 mag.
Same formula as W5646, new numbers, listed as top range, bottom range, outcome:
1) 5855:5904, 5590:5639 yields 0.94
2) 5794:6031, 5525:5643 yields 1.01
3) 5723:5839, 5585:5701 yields 1.04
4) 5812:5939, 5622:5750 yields 0.97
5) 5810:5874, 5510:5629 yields 1.04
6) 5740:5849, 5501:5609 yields 1.04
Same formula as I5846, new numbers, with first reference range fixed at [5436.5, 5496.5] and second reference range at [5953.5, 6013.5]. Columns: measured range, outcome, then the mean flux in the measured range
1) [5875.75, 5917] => 0.10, 2.63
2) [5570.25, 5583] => -0.02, 2.85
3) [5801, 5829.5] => -0.06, 3.01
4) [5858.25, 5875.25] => 0.01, 2.85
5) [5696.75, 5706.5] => 0.02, 2.79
